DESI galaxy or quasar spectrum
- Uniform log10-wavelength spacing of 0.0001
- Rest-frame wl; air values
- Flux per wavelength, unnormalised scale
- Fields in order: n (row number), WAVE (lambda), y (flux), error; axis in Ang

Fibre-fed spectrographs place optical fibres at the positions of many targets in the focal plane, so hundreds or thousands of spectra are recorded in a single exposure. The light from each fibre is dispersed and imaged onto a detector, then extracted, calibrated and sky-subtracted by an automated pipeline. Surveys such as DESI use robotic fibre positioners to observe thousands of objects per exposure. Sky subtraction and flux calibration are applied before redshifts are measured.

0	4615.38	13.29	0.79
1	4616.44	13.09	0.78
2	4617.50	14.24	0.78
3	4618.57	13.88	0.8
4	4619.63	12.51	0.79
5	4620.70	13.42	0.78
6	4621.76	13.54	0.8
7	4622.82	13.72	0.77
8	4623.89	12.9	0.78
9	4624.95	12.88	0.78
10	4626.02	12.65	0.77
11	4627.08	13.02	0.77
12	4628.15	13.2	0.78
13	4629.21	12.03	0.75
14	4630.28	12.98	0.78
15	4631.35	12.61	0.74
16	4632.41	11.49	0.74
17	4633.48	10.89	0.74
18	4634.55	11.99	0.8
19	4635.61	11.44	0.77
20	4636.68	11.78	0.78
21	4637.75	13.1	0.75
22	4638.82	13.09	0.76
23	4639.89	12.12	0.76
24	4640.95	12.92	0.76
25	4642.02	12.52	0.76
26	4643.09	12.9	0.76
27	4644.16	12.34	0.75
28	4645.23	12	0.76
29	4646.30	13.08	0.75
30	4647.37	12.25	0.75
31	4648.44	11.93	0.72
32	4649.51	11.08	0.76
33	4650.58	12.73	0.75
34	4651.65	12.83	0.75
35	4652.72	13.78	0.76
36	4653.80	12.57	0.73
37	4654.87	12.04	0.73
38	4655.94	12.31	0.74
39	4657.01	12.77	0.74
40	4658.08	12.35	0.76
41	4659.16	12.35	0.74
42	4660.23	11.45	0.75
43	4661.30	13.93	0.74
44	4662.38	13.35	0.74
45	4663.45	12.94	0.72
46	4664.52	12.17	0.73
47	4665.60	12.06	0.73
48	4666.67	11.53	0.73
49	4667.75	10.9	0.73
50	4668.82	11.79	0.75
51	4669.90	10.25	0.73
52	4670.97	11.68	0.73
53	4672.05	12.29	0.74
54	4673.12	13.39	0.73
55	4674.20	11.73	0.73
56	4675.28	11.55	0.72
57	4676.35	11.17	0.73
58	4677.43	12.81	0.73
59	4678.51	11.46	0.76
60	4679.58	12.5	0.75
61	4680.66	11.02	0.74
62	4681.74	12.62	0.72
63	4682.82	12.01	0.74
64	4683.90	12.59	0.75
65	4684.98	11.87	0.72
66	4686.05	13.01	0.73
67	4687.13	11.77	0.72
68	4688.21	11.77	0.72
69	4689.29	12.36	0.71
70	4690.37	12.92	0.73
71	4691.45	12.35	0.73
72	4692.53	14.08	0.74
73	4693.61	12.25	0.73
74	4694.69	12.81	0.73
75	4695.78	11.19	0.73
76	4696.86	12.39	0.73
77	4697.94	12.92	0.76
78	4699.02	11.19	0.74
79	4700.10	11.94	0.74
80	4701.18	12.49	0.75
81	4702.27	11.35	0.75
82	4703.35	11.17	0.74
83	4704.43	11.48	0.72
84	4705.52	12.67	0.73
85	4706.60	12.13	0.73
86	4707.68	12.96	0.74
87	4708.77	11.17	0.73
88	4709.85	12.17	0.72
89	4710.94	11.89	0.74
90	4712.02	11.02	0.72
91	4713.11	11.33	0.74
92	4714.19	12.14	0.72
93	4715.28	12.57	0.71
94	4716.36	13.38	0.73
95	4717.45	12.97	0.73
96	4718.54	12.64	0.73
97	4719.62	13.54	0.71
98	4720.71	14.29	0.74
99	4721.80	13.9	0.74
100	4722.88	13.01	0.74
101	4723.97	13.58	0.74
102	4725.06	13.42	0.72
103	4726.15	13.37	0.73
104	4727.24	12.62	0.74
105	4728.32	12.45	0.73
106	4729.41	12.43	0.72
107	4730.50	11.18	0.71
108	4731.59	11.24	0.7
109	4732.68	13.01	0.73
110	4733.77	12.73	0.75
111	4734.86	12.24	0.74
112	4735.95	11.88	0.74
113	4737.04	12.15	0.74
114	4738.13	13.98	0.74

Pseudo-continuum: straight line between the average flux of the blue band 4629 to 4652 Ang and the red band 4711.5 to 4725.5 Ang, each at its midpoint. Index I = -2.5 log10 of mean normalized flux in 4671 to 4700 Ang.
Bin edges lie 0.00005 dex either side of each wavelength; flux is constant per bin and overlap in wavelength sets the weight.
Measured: 0.037 mag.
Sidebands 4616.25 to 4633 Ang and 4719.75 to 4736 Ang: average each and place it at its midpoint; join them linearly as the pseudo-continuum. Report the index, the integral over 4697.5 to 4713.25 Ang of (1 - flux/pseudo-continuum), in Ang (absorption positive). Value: 1.2 Ang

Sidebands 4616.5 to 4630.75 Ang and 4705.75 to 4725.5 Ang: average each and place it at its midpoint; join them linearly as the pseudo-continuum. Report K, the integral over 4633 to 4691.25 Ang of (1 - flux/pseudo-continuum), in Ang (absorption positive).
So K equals 3.3 Ang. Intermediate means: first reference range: 13.1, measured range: 12.2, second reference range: 12.7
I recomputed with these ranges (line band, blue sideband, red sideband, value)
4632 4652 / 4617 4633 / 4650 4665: 0.051 mag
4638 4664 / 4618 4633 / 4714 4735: 0.027 mag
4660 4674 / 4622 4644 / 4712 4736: 0.040 mag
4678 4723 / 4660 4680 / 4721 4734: 0.011 mag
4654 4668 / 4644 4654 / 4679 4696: 0.005 mag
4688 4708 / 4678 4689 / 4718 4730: 0.021 mag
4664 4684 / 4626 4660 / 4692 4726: 0.052 mag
